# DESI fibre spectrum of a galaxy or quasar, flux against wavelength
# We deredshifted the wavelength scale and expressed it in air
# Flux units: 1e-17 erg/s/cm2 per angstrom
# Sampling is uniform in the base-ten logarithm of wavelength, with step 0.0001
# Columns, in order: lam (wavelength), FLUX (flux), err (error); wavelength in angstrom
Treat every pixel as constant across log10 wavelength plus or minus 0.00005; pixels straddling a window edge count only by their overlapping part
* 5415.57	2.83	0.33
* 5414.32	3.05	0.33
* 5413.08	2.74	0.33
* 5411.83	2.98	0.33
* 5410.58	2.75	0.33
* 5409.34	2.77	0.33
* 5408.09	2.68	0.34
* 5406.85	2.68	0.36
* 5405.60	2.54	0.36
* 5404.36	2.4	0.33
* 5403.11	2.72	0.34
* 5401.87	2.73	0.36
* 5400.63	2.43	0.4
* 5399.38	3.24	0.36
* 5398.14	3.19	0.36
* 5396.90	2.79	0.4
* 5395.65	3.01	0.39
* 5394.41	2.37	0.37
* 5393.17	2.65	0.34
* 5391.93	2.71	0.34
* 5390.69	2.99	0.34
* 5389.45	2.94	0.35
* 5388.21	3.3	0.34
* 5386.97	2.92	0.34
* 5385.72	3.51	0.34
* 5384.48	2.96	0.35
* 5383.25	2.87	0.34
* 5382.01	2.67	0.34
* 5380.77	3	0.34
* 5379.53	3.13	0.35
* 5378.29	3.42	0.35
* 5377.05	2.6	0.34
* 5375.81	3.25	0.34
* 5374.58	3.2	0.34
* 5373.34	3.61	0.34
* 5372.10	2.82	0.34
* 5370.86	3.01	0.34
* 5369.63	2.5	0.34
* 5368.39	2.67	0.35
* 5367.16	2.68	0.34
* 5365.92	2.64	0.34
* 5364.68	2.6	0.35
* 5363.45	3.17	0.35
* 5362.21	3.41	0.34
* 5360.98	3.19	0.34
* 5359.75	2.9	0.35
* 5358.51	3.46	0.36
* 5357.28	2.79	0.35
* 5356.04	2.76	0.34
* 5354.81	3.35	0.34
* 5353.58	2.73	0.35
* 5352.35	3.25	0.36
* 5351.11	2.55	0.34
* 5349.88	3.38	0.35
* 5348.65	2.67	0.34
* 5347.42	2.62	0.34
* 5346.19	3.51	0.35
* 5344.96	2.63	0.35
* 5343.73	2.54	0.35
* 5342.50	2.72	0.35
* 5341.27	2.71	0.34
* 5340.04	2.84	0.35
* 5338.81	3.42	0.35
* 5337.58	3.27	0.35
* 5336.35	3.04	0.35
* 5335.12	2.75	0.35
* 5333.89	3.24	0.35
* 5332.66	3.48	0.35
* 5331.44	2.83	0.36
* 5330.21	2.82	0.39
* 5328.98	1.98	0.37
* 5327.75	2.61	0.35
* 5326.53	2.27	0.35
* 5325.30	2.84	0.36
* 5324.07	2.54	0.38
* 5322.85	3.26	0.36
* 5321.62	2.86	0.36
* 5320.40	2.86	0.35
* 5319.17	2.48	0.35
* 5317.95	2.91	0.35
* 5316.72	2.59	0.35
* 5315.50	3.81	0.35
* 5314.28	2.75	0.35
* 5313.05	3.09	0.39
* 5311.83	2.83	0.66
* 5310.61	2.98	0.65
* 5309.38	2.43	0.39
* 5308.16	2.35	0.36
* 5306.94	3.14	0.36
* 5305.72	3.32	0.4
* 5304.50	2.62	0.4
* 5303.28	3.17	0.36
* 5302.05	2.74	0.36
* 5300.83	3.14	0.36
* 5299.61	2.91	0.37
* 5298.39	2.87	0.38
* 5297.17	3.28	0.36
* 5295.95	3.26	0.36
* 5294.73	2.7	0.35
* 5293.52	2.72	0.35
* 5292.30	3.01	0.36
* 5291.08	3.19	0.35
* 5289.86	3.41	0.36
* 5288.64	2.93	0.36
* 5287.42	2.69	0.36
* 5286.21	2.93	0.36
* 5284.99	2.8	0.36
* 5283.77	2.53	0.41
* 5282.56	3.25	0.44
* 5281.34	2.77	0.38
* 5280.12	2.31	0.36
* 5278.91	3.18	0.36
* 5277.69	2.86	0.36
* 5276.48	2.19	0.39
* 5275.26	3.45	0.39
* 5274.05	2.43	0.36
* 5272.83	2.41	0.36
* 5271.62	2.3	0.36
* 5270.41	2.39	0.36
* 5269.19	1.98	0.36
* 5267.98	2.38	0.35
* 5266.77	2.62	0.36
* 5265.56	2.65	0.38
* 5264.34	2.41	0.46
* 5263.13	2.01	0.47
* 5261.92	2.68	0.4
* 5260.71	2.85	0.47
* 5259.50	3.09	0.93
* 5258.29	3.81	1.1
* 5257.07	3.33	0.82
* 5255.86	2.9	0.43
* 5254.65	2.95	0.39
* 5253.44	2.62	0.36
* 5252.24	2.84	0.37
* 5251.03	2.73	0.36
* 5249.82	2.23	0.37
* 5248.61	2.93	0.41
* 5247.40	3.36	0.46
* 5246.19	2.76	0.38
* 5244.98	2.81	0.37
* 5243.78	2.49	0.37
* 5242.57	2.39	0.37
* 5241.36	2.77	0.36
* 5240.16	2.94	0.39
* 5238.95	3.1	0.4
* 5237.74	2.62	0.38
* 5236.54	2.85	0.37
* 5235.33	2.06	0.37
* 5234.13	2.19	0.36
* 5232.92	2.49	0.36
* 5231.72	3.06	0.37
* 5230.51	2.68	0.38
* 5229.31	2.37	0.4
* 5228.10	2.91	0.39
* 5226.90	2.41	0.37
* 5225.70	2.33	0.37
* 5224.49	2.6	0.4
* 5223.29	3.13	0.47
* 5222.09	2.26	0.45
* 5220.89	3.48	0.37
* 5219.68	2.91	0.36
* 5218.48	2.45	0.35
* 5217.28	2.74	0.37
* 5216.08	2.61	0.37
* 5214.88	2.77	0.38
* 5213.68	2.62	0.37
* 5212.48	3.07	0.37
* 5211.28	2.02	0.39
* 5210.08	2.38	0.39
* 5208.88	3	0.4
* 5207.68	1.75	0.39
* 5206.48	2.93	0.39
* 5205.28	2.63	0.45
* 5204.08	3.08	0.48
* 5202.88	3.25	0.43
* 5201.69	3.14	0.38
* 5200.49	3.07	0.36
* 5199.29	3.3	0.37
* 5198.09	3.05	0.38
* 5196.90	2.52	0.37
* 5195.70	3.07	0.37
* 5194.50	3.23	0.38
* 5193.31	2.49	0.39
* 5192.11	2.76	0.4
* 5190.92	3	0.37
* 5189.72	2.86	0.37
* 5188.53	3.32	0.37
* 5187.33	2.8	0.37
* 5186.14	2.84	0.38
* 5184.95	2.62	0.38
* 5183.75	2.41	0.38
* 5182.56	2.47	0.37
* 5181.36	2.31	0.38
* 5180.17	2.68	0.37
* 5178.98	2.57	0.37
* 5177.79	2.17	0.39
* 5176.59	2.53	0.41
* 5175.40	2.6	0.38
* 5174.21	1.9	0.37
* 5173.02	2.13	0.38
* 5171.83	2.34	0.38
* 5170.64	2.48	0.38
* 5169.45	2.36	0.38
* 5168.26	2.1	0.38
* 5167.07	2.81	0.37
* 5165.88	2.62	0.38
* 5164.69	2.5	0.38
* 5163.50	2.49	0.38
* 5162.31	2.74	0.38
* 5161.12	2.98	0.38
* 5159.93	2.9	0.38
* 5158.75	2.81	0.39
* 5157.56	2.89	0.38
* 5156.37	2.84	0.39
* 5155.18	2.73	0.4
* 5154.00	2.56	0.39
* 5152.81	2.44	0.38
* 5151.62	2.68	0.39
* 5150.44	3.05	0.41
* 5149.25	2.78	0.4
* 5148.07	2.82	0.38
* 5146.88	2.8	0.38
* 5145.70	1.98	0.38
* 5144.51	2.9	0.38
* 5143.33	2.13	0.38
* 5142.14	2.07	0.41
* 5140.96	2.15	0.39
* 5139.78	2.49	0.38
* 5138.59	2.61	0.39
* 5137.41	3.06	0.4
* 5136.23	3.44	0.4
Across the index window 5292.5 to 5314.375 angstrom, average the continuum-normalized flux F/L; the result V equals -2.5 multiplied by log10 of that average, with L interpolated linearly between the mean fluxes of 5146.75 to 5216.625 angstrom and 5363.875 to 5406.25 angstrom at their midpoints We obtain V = -0.04 mag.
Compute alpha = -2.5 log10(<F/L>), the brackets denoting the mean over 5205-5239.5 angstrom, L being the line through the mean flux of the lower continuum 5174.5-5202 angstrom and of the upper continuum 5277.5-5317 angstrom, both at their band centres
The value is 0.071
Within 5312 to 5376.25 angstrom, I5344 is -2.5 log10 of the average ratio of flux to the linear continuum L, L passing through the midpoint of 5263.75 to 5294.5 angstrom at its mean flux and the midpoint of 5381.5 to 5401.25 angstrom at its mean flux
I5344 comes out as -0.035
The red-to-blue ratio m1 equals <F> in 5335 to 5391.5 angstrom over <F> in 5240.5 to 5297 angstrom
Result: 1.1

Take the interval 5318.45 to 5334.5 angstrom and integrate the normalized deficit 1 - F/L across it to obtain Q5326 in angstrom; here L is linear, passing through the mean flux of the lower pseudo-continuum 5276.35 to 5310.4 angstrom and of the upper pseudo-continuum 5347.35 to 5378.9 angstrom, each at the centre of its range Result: 0.9 angstrom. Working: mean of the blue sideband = 2.89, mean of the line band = 2.78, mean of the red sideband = 2.98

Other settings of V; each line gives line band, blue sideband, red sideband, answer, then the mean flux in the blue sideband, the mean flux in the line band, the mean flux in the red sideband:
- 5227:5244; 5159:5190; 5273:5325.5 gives 0.04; 2.56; 2.63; 2.89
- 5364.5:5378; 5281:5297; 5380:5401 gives 0.01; 2.95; 2.89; 2.92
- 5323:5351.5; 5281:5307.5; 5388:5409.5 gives 0.02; 2.97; 2.85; 2.78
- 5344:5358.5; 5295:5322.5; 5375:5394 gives 0.01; 2.93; 2.94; 2.99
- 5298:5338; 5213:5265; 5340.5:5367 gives 0.00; 2.73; 2.87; 2.93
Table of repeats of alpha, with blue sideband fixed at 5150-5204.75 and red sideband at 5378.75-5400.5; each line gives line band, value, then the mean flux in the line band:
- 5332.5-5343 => -0.054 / 3.03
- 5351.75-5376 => -0.029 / 3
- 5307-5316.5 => -0.014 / 2.9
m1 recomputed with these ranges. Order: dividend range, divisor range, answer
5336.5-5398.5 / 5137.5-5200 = 1.12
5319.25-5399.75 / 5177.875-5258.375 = 1.06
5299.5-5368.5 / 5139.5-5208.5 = 1.09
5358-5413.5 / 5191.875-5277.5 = 1.07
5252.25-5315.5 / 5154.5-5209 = 1.05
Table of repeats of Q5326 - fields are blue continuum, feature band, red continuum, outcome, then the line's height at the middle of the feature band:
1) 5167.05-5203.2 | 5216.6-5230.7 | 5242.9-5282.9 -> 0.1 angstrom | 2.7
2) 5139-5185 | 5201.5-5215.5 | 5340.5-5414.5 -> -0.5 angstrom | 2.61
